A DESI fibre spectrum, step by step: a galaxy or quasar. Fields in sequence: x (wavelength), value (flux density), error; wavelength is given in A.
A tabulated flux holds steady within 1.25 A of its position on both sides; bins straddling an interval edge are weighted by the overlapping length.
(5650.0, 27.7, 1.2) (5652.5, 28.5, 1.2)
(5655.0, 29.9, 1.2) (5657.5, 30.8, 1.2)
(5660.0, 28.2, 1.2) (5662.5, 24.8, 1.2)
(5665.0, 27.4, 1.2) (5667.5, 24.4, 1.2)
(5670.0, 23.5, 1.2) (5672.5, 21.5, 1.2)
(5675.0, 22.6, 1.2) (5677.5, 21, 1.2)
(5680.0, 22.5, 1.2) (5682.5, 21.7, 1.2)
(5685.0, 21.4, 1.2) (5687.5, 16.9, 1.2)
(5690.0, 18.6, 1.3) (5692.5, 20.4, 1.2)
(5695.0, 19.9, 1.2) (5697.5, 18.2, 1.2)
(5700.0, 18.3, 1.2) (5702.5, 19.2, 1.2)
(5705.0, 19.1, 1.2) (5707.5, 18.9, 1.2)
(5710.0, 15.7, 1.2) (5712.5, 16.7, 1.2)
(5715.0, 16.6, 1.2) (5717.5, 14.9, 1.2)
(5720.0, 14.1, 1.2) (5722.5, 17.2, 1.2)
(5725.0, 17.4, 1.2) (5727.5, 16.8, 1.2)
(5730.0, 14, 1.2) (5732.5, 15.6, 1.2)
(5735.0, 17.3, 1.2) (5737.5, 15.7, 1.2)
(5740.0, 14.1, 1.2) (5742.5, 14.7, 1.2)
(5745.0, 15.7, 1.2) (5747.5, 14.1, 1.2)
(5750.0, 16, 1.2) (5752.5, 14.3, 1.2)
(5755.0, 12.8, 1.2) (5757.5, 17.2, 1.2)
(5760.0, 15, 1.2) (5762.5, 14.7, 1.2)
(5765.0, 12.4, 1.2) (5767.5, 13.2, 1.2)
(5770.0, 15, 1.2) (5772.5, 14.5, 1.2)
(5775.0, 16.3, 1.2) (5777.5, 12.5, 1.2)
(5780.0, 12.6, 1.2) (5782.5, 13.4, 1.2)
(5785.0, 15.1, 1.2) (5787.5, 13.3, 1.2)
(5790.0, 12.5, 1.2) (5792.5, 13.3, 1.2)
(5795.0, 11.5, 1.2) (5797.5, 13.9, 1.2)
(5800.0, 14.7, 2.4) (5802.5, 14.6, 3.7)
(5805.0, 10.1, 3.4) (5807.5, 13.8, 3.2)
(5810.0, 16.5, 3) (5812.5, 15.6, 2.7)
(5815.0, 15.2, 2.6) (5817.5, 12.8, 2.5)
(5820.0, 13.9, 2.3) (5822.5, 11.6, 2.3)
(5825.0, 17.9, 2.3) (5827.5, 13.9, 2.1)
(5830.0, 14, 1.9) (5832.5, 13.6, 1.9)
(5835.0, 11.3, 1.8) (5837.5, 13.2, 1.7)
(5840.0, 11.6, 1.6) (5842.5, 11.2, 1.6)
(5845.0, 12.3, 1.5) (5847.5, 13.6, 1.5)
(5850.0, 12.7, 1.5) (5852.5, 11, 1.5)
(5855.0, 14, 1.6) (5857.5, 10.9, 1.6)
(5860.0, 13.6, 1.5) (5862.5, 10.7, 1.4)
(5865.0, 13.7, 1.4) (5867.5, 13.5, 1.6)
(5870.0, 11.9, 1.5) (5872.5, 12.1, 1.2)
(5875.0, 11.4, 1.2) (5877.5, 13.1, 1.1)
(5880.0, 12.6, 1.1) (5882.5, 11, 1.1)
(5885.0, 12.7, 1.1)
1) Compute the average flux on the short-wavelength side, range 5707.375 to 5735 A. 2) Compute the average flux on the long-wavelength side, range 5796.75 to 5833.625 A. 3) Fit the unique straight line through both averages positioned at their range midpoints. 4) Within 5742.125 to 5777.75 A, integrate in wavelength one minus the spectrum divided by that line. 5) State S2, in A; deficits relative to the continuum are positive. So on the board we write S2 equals 1.6 A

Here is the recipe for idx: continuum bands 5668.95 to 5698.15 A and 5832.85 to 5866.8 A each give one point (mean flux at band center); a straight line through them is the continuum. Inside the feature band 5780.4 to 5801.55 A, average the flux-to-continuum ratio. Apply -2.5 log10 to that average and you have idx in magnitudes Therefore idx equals 0.14 mag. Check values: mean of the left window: 20.7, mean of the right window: 12.3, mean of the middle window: 13.4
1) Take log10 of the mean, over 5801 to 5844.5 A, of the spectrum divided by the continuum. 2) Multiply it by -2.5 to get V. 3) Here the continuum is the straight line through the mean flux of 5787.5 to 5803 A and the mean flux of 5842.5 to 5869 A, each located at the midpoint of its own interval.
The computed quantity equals -0.05 mag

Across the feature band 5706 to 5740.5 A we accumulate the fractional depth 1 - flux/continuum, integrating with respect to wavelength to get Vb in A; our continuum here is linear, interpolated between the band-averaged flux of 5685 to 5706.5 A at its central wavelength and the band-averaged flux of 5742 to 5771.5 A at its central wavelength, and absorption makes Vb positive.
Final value 1.7 A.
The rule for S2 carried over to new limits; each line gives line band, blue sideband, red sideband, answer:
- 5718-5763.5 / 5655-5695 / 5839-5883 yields 9.3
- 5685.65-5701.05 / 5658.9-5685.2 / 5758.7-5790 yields 2.0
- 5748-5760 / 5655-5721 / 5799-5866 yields 1.6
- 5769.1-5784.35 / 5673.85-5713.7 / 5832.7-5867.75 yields 1.6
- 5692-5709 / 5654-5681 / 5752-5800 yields 2.1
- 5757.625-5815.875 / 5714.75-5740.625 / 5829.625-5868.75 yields 1.0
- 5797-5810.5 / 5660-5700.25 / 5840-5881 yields 1.3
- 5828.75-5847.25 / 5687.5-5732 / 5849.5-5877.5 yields 0.9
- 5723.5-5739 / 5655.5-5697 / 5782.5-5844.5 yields 2.4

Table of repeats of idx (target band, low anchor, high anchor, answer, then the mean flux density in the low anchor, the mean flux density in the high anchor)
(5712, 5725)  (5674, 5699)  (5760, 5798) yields 0.127 mag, 20.3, 13.7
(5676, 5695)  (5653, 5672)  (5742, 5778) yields 0.177 mag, 26.8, 14.6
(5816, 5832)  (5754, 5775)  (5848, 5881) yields -0.061 mag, 14.5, 12.4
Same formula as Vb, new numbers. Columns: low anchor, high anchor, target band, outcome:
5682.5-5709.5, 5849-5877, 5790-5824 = 2.2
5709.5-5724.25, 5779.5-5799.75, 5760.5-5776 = -0.3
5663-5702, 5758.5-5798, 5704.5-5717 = 1.2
